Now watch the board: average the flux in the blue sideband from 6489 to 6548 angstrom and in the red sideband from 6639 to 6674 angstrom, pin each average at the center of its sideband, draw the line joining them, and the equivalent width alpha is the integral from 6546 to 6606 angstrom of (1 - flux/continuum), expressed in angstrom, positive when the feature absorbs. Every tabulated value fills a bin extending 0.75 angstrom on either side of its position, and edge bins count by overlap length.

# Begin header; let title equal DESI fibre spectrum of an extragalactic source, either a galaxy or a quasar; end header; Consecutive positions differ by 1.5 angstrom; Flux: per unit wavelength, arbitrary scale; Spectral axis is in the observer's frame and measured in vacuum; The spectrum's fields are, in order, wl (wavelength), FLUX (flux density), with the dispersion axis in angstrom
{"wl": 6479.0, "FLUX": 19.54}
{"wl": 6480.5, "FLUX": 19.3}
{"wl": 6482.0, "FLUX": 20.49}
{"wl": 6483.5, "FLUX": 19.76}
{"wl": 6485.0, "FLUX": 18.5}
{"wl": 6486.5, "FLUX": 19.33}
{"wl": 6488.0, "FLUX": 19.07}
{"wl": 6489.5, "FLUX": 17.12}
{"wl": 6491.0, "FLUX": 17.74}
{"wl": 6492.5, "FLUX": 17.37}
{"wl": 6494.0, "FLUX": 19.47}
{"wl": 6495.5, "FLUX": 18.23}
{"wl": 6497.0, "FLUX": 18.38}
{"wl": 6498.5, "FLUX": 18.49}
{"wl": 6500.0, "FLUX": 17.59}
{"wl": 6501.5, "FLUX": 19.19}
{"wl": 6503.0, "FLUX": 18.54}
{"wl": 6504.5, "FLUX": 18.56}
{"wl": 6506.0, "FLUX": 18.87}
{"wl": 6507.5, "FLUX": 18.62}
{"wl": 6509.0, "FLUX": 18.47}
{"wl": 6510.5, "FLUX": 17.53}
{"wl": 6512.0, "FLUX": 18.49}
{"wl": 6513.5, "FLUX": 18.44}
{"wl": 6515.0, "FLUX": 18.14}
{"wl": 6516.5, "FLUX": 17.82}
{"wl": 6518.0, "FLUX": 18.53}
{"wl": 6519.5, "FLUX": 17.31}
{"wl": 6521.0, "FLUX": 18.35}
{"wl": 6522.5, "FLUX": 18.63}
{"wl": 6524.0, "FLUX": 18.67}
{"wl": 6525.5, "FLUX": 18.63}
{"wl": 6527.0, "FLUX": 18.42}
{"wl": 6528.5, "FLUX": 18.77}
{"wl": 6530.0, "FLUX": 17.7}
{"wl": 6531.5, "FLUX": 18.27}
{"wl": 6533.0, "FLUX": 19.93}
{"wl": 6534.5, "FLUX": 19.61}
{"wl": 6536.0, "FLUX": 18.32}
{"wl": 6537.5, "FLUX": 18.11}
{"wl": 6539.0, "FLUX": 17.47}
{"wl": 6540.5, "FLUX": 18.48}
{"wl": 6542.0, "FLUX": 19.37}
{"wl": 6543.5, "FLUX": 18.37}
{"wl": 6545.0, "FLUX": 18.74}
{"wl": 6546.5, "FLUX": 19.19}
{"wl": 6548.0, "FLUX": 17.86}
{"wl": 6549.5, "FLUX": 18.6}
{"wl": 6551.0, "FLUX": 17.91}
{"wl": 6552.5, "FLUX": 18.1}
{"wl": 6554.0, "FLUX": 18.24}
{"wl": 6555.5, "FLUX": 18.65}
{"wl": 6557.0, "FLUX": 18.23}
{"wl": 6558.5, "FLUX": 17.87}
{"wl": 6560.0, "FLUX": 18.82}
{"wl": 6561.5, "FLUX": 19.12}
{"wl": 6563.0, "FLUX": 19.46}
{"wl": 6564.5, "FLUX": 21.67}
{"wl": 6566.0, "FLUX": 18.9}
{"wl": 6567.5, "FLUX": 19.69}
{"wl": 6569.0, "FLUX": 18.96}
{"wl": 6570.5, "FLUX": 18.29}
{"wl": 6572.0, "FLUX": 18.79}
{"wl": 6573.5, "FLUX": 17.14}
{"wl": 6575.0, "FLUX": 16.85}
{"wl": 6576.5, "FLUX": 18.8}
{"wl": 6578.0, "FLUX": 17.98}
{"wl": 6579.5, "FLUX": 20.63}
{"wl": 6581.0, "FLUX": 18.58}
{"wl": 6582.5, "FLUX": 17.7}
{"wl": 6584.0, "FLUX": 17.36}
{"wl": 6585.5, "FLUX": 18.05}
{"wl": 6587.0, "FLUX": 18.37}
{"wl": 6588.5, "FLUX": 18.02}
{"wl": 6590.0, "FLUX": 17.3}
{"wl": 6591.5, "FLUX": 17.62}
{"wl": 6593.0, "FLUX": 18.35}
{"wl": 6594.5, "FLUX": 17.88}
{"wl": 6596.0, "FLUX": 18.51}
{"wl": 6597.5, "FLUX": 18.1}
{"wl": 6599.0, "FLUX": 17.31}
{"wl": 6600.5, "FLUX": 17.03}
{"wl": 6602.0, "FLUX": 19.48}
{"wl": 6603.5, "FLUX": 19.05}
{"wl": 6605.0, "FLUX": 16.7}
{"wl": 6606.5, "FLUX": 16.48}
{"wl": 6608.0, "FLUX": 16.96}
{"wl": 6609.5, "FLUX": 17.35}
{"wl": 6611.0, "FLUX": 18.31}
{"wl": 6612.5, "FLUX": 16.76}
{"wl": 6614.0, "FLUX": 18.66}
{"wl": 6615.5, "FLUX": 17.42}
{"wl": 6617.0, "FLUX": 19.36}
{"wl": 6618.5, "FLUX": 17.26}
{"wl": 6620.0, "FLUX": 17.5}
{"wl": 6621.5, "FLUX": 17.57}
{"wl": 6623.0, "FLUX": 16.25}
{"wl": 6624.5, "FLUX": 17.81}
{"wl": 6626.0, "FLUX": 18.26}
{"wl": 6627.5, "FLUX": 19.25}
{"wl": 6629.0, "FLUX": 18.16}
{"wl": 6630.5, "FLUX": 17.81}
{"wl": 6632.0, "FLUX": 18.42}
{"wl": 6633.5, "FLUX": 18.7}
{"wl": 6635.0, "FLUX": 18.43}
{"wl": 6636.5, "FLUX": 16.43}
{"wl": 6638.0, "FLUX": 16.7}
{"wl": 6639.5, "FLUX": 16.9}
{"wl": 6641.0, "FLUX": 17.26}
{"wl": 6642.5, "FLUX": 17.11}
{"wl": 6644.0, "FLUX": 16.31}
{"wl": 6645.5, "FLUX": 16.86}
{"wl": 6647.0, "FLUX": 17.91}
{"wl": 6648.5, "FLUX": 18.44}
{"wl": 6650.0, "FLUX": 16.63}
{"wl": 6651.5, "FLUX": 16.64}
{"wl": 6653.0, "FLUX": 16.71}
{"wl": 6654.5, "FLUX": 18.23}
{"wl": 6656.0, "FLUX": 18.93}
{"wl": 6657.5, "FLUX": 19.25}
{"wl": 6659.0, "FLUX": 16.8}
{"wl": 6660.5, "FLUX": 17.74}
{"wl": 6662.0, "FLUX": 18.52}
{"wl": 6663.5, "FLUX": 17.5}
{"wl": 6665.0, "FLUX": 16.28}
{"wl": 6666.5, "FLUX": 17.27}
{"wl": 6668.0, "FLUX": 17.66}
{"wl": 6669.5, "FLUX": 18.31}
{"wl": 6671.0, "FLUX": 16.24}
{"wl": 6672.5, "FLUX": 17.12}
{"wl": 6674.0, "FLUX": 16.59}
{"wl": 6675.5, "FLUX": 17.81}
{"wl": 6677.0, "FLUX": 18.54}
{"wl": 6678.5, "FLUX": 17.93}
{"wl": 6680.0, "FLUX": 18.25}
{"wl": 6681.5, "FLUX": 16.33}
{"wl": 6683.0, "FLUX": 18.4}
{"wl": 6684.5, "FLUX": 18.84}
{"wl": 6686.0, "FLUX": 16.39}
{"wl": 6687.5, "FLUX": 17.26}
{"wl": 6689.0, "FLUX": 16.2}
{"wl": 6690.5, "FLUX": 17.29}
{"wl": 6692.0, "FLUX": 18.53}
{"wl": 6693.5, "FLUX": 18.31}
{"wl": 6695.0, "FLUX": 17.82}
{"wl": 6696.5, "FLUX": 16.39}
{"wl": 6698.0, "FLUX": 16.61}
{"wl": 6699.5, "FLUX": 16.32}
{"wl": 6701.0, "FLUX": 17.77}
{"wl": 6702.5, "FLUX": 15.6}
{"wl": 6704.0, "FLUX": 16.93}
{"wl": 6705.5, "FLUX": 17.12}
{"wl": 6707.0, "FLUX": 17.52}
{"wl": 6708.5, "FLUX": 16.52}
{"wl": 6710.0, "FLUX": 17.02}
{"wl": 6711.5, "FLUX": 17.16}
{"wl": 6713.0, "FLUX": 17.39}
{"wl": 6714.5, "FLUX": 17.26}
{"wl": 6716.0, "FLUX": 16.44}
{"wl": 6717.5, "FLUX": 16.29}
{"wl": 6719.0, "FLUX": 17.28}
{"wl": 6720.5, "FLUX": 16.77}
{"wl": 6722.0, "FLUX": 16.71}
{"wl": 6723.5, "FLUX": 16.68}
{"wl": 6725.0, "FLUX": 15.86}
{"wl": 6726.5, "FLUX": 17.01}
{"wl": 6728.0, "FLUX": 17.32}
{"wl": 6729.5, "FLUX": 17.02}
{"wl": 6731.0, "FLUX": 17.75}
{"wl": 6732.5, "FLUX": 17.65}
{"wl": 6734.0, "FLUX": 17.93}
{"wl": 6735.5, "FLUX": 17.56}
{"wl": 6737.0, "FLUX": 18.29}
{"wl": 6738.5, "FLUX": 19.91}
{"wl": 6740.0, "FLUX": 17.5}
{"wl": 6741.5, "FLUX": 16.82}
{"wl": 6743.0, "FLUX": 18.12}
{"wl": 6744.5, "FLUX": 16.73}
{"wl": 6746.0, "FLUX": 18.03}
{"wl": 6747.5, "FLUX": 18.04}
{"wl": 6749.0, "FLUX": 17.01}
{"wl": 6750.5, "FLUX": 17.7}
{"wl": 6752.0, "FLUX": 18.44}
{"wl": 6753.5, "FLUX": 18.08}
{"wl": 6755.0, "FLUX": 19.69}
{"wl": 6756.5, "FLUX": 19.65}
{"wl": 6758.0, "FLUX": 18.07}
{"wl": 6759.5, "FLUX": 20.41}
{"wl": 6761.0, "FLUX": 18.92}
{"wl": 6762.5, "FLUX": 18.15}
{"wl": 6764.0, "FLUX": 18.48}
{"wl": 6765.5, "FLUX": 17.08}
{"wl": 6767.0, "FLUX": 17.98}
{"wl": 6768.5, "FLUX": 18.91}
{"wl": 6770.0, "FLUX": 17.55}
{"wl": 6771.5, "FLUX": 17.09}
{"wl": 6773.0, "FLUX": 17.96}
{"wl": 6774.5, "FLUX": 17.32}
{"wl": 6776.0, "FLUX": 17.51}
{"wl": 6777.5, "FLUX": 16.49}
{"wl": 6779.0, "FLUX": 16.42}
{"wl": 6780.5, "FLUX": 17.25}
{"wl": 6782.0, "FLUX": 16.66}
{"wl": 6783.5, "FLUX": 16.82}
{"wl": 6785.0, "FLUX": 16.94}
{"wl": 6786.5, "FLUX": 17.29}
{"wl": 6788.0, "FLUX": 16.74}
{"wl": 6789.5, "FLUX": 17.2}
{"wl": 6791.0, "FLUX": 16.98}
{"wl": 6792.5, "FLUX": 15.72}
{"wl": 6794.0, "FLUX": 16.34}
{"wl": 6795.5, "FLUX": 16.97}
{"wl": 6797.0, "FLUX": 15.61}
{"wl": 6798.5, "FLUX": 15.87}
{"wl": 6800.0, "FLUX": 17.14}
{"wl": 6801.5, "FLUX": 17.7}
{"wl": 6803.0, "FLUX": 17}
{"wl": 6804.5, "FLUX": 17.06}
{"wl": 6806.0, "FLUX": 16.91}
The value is -1.3 angstrom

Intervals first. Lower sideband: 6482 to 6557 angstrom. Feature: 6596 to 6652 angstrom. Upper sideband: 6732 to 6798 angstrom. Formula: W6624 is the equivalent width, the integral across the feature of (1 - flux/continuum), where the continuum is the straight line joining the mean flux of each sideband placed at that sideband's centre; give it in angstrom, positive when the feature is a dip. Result 1.50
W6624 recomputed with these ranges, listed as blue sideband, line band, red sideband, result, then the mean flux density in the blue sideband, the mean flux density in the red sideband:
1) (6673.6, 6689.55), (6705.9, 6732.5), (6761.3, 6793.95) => 0.7 angstrom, 17.5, 17.3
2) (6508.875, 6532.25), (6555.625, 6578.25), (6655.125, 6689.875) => -0.8 angstrom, 18.3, 17.6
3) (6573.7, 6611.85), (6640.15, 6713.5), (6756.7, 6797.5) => 1.4 angstrom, 17.9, 17.4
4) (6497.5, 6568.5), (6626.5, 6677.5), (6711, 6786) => 1.3 angstrom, 18.6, 17.6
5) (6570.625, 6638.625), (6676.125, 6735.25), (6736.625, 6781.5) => 2.5 angstrom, 17.9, 18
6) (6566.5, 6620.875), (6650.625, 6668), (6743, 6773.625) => 0.5 angstrom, 18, 18.2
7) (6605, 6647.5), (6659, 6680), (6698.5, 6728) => -0.4 angstrom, 17.6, 16.8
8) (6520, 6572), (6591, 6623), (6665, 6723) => 0.6 angstrom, 18.7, 17.2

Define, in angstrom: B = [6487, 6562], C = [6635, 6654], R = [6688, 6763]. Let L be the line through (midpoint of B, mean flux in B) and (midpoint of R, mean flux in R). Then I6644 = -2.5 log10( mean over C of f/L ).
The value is 0.05 mag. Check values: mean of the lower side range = 18.4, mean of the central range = 17.1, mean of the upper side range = 17.5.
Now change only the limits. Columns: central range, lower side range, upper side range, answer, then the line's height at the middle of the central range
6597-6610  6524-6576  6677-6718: 0.03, 18.1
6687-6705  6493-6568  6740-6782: 0.06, 18.1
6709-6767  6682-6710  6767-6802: -0.04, 17.1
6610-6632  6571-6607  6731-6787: 0.01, 18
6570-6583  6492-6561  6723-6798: 0.00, 18.2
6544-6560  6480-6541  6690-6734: -0.01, 18.2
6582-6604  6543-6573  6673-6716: 0.02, 18.4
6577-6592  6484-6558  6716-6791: 0.00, 18.2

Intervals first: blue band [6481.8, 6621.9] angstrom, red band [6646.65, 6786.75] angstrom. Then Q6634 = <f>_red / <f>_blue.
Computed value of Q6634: 1.0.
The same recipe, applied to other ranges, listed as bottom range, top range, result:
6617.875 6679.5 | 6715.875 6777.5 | 1.01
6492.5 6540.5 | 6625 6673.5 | 0.95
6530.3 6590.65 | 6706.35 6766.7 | 0.95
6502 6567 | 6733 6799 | 0.95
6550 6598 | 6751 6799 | 0.95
